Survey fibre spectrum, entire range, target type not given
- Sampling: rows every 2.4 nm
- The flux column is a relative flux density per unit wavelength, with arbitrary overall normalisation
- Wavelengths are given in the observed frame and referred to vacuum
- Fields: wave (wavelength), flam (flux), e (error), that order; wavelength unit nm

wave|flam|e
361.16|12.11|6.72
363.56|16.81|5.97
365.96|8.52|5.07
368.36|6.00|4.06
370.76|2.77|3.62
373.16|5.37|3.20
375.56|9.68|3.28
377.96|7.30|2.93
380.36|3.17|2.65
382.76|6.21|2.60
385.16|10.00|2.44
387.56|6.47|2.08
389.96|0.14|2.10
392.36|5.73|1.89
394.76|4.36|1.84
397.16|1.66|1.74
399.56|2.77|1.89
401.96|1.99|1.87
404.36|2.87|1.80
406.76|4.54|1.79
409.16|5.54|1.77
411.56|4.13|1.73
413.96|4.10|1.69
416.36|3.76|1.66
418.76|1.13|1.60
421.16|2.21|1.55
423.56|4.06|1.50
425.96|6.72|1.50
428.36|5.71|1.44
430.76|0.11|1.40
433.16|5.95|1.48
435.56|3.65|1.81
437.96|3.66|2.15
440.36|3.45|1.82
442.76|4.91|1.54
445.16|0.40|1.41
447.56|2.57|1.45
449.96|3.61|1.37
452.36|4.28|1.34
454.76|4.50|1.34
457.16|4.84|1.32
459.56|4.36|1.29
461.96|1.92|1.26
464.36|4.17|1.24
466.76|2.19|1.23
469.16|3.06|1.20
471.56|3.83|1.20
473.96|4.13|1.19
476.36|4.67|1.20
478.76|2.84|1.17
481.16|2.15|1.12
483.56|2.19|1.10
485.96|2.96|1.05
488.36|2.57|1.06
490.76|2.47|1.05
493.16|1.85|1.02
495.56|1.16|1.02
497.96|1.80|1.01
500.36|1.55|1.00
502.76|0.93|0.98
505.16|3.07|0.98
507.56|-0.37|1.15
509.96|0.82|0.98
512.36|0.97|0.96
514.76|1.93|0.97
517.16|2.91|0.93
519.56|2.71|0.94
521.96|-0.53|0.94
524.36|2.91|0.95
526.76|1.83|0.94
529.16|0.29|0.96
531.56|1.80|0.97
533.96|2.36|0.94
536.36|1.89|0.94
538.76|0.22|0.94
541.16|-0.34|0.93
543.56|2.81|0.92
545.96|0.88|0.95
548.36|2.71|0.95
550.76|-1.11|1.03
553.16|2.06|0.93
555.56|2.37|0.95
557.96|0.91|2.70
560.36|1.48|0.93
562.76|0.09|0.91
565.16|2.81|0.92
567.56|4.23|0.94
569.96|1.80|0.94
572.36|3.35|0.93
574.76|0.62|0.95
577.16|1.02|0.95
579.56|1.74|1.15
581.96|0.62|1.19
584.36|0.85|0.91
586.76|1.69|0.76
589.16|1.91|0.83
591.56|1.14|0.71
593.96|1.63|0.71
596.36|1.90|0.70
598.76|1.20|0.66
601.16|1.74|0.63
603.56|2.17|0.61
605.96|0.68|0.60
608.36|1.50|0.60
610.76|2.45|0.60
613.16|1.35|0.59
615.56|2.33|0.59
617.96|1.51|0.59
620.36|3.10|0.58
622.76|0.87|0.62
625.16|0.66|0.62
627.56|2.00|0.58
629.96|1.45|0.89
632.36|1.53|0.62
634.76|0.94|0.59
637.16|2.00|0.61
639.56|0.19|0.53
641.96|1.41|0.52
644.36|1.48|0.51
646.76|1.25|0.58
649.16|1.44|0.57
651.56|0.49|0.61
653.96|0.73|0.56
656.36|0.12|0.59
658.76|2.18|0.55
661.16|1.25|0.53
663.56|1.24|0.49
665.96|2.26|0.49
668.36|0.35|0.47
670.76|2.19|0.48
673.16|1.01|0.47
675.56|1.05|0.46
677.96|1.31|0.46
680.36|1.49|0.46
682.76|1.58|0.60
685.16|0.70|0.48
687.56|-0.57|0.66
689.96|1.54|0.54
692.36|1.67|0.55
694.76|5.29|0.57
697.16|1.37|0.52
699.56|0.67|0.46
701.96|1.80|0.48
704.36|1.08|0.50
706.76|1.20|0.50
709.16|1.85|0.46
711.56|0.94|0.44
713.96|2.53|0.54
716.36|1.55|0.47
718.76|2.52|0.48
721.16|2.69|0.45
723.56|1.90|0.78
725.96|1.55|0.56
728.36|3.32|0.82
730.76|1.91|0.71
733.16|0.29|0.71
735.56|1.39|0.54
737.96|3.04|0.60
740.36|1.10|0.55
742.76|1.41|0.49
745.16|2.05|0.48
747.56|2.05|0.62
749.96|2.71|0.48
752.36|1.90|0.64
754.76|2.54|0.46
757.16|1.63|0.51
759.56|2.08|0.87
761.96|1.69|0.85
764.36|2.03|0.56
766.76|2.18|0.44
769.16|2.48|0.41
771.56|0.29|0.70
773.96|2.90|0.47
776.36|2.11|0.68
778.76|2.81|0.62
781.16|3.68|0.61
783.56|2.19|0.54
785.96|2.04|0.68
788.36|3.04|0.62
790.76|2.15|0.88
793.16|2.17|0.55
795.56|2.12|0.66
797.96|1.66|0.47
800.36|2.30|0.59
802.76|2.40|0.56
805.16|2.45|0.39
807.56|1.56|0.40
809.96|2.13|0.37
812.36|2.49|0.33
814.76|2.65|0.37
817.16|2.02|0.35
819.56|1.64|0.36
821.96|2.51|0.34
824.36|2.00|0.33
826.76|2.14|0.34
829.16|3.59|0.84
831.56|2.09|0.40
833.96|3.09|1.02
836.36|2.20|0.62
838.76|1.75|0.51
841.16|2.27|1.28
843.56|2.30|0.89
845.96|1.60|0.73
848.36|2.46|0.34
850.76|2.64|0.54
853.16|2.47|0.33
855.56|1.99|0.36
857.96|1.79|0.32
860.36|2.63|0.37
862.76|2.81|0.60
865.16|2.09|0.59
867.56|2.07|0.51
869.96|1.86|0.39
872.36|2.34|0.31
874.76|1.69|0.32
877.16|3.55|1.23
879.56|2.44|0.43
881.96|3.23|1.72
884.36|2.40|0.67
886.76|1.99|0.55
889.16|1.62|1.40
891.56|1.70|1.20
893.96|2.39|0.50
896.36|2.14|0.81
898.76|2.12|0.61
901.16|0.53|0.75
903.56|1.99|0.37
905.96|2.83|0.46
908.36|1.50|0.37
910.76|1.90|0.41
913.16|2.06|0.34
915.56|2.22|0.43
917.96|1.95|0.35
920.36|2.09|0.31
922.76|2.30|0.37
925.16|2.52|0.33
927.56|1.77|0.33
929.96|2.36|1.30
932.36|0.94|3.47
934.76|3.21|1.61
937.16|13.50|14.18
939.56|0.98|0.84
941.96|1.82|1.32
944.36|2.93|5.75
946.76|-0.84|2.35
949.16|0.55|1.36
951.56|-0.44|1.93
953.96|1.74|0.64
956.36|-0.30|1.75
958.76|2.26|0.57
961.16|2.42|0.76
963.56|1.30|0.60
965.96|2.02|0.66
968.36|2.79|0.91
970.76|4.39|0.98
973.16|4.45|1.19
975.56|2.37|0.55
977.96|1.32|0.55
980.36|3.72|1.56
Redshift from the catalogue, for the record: 0.865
